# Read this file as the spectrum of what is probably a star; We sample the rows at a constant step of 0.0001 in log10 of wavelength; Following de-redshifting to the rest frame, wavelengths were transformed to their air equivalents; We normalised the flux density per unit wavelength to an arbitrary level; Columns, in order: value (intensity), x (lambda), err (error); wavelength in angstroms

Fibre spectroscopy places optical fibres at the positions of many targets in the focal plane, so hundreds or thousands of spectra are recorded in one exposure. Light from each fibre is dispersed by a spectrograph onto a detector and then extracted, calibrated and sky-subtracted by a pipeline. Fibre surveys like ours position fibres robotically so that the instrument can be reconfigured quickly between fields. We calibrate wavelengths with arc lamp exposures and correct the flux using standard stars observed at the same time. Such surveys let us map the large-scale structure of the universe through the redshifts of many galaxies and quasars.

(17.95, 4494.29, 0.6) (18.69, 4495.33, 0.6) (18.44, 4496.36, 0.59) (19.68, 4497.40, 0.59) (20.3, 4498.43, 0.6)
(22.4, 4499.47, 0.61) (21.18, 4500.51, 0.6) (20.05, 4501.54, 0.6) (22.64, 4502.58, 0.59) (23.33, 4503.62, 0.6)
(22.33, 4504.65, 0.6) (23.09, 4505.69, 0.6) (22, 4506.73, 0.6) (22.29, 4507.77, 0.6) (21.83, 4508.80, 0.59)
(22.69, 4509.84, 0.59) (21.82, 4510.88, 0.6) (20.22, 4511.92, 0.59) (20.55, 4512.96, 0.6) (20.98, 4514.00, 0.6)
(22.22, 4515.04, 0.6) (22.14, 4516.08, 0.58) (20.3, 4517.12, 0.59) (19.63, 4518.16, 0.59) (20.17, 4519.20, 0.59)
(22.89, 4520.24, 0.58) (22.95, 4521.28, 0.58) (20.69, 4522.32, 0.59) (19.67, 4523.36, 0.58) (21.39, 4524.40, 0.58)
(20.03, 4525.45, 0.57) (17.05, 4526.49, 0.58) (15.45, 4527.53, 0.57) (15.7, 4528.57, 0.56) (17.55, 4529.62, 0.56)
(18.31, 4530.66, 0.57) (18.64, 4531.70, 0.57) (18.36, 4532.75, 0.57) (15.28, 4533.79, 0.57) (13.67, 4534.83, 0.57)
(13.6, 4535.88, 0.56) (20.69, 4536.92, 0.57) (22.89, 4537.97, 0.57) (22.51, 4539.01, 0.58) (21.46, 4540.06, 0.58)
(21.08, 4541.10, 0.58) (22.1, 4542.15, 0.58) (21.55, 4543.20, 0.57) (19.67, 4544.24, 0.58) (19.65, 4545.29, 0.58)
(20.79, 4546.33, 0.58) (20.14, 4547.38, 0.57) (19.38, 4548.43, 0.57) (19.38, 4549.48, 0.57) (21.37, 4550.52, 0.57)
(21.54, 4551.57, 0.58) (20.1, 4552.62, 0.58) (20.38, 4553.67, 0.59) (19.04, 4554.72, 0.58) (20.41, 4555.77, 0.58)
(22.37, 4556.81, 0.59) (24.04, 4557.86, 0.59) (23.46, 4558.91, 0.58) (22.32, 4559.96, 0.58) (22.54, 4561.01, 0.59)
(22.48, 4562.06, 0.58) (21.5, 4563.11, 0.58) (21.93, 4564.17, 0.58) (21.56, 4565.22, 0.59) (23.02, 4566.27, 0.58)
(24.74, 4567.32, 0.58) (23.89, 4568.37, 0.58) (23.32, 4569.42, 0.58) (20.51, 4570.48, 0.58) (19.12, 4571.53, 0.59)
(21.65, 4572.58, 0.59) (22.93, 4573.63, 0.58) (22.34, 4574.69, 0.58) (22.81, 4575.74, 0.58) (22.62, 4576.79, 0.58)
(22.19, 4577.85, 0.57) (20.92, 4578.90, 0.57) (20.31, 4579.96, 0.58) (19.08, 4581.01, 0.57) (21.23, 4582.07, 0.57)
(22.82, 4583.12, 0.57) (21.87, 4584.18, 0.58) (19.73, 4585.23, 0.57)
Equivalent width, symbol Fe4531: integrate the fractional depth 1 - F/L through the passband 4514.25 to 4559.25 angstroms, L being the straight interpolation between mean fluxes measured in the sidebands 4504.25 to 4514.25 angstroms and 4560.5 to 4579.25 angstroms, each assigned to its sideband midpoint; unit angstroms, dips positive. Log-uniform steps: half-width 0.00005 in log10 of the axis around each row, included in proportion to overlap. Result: 4.1 angstroms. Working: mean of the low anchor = 21.8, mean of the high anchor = 22.2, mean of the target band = 20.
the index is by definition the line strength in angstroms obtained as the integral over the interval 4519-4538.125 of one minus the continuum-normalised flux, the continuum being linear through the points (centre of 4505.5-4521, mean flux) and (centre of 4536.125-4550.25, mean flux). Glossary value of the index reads 2.31 angstroms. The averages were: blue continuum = 21.5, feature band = 18.6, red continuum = 20.7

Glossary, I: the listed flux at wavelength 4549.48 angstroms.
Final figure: 19.38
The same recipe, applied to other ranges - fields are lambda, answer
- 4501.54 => 20.05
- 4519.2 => 20.17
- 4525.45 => 20.03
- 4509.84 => 22.69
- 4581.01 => 19.08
